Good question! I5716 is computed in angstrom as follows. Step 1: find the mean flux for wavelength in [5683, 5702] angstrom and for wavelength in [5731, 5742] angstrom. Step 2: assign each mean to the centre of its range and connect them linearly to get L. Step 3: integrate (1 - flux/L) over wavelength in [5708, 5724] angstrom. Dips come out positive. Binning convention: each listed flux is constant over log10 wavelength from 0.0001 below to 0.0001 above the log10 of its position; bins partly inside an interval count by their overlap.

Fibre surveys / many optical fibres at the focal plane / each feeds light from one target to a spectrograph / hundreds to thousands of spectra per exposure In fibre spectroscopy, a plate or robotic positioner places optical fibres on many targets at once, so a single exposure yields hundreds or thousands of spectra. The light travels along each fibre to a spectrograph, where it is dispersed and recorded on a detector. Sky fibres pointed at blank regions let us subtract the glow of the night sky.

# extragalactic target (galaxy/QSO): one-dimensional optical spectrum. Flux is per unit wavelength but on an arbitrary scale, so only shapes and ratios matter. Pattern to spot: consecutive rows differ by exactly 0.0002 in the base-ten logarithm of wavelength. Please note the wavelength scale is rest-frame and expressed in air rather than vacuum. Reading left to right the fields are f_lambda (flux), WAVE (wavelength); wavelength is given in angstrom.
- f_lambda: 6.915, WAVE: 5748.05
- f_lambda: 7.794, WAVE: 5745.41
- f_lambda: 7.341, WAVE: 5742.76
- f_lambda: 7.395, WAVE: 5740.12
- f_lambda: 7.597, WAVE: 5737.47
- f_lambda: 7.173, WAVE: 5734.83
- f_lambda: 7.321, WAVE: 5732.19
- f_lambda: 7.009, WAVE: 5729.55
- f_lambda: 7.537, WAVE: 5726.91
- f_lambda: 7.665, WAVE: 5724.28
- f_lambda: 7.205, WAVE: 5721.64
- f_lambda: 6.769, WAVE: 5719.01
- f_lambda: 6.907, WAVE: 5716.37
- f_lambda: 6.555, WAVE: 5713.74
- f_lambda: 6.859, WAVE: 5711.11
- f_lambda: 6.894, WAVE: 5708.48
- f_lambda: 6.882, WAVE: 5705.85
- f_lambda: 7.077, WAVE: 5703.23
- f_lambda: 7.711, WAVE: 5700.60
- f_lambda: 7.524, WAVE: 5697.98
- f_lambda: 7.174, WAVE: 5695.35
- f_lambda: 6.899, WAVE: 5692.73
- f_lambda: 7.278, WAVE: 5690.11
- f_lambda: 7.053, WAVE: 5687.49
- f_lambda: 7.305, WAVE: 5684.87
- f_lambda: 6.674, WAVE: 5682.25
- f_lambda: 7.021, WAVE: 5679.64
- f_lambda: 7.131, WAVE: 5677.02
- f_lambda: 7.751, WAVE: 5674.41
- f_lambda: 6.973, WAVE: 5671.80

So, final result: 0.9 angstrom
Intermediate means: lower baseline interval 7.26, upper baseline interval 7.37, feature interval 6.91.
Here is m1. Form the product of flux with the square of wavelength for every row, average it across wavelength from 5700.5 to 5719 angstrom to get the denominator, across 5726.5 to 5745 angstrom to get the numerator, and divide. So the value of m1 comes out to 1.1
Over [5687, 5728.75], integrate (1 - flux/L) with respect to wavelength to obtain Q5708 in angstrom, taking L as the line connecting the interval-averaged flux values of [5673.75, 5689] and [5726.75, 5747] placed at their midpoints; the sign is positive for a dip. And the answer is 0.7 angstrom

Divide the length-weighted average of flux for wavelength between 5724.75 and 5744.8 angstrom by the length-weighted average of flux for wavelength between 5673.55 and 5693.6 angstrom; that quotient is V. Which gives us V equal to 1.03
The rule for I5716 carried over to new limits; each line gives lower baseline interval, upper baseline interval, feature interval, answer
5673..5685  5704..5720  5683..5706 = -0.70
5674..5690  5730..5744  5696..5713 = 0.19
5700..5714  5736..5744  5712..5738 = 0.30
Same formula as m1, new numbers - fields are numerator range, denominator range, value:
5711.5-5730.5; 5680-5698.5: 1.01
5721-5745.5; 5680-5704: 1.04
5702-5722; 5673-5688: 0.97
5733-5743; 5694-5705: 1.02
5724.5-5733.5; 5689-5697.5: 1.04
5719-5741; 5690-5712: 1.04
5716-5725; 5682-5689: 1.02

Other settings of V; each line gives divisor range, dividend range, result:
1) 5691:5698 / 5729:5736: 1.01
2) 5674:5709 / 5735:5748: 1.04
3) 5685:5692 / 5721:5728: 1.05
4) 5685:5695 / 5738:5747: 1.05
